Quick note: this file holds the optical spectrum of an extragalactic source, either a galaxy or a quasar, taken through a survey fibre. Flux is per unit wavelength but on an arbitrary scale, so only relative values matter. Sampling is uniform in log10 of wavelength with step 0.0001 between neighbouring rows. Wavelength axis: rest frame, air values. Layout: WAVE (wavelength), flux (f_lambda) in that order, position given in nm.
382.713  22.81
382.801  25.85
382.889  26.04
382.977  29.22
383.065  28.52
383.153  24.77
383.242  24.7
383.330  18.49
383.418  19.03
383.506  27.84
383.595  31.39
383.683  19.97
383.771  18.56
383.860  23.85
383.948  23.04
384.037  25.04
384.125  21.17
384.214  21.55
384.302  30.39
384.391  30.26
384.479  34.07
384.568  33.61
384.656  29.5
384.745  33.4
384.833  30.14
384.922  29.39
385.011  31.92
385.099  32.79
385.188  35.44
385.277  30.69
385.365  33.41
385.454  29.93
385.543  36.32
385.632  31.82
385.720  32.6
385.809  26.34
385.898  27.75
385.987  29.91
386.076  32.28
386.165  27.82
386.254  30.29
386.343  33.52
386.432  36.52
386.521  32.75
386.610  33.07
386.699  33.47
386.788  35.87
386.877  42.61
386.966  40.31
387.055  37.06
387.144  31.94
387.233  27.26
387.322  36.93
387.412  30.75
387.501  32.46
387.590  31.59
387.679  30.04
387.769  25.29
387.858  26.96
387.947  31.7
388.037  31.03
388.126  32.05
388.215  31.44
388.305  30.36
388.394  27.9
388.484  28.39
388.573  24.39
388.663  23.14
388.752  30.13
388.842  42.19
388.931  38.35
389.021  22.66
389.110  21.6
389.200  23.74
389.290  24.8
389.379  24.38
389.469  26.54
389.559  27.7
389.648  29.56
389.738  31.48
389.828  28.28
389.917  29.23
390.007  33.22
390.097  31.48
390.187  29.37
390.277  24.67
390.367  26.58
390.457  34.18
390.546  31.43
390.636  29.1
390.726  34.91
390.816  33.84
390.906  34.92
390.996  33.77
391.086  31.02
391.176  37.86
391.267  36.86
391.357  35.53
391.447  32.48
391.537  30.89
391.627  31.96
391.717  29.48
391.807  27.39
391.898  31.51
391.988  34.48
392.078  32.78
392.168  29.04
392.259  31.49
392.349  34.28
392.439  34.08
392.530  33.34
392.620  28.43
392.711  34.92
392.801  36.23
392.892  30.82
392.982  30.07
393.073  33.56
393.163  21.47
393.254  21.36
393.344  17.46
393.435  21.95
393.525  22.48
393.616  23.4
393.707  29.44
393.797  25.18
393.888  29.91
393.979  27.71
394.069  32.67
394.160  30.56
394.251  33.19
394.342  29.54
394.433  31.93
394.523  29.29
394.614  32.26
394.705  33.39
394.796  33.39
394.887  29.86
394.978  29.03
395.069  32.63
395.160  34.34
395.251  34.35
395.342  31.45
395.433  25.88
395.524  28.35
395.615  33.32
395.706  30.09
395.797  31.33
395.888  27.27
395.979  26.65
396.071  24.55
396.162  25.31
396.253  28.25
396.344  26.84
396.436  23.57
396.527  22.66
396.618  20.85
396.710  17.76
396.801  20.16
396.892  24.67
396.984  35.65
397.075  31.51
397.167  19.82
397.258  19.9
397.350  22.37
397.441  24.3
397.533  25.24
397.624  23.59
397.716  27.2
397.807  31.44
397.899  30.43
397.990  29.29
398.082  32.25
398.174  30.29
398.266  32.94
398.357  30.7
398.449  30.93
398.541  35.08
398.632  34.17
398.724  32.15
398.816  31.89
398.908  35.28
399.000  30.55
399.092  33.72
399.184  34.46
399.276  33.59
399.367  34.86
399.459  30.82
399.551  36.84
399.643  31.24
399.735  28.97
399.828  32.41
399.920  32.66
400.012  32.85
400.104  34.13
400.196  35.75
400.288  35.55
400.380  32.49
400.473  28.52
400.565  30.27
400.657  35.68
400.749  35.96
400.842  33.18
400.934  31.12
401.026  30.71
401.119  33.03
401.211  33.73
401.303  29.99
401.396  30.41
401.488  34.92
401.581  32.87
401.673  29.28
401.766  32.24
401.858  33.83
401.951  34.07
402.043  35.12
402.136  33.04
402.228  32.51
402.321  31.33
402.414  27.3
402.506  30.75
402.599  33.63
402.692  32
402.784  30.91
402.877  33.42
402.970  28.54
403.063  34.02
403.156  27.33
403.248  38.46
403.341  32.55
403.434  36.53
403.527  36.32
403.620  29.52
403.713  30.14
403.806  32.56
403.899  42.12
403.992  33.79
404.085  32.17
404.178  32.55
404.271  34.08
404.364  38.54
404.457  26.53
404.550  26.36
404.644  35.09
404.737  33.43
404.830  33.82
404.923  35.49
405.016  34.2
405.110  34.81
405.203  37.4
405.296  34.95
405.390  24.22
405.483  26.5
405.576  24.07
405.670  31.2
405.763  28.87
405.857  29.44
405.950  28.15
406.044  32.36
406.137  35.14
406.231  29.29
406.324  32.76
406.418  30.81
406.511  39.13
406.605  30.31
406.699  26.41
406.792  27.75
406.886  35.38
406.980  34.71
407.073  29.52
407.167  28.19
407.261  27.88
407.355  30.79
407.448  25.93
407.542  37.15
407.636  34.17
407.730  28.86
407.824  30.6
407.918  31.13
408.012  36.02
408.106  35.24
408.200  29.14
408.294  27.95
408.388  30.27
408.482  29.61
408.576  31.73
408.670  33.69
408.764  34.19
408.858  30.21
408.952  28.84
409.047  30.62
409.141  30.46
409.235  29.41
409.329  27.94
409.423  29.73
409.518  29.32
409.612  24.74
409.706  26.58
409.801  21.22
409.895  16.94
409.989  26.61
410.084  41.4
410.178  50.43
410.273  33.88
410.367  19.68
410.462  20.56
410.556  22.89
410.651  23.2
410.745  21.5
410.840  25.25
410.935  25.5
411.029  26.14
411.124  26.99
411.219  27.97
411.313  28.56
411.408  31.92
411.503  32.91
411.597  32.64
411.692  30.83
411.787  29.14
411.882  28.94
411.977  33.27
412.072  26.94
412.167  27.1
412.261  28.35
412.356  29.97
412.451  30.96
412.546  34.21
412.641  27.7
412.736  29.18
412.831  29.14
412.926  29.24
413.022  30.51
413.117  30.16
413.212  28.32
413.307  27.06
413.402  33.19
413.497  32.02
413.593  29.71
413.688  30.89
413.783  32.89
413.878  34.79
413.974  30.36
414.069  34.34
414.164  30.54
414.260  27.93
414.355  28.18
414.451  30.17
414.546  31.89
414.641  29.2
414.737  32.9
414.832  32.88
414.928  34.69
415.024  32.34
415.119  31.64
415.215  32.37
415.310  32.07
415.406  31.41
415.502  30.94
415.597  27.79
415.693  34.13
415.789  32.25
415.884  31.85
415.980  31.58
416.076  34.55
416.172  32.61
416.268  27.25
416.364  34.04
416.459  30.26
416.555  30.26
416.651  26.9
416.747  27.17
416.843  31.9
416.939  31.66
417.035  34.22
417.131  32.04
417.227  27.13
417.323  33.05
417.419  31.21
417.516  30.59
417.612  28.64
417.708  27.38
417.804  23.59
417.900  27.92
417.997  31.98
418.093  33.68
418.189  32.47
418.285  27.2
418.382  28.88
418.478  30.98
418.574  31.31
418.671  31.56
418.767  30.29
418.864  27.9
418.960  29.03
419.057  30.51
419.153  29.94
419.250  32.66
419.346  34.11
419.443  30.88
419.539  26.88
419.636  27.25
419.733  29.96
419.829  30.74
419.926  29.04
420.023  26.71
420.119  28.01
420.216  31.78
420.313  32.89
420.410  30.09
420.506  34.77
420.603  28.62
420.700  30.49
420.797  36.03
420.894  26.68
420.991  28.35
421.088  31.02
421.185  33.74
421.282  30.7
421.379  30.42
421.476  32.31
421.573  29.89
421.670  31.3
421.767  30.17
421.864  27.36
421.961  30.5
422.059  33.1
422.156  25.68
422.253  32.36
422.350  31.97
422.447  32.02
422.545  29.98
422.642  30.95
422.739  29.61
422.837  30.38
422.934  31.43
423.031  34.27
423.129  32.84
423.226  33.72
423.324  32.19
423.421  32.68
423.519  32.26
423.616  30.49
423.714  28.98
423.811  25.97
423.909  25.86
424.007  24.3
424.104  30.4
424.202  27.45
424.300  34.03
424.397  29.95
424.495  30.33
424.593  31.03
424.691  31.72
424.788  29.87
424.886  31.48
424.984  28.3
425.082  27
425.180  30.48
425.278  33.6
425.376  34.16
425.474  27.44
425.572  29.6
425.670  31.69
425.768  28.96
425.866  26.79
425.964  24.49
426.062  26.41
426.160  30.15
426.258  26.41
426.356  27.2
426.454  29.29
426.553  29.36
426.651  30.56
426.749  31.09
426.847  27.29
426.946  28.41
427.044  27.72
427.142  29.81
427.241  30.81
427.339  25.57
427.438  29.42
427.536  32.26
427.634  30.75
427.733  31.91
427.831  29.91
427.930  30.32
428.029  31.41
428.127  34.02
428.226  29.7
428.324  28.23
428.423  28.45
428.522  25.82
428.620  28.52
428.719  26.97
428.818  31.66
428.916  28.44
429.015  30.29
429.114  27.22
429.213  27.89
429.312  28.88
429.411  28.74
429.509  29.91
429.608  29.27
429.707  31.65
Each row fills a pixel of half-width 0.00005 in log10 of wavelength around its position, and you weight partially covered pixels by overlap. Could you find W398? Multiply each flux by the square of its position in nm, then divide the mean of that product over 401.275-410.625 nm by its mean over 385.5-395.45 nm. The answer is 1.10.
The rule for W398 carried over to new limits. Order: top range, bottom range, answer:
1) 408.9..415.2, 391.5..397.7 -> 1.13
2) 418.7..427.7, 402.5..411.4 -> 1.06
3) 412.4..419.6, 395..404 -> 1.08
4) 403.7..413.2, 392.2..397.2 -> 1.14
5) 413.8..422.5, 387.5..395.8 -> 1.16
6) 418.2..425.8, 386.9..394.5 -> 1.17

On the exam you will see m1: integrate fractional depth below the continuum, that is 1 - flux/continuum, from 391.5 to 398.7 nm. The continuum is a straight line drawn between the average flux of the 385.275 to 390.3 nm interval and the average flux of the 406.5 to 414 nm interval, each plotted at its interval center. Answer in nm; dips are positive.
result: 0.37 nm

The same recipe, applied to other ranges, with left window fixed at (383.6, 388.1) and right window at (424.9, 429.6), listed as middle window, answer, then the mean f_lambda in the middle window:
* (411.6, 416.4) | -0.19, 30.9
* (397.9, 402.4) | -0.36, 32.6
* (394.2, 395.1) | -0.03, 31.4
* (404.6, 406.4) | -0.10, 31.6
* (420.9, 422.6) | -0.06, 30.5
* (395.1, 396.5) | 0.08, 28.7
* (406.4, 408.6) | -0.09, 31.2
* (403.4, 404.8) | -0.15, 33.3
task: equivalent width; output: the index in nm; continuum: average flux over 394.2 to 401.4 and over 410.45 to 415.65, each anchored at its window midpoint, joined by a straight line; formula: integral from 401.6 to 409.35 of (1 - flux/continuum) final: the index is -0.47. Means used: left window 30.2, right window 29.8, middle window 31.8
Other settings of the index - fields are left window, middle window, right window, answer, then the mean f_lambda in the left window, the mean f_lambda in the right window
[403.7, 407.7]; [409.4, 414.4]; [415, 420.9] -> 0.33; 31.8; 30.6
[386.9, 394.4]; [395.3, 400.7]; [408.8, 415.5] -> 0.09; 30.2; 29.6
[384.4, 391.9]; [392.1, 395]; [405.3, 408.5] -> 0.15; 31.2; 30.6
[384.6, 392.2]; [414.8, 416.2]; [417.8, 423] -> -0.08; 31.2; 30.4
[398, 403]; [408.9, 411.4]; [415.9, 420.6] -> 0.29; 32.5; 30.3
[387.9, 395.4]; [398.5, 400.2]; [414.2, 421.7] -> -0.16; 30.2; 30.6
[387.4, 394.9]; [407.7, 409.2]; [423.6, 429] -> -0.08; 30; 29.3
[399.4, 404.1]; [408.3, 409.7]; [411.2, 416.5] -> 0.08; 32.7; 30.9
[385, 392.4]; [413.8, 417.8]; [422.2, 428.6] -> -0.11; 31.2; 29.9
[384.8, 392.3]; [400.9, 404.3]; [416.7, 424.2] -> -0.20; 31.2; 30.3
